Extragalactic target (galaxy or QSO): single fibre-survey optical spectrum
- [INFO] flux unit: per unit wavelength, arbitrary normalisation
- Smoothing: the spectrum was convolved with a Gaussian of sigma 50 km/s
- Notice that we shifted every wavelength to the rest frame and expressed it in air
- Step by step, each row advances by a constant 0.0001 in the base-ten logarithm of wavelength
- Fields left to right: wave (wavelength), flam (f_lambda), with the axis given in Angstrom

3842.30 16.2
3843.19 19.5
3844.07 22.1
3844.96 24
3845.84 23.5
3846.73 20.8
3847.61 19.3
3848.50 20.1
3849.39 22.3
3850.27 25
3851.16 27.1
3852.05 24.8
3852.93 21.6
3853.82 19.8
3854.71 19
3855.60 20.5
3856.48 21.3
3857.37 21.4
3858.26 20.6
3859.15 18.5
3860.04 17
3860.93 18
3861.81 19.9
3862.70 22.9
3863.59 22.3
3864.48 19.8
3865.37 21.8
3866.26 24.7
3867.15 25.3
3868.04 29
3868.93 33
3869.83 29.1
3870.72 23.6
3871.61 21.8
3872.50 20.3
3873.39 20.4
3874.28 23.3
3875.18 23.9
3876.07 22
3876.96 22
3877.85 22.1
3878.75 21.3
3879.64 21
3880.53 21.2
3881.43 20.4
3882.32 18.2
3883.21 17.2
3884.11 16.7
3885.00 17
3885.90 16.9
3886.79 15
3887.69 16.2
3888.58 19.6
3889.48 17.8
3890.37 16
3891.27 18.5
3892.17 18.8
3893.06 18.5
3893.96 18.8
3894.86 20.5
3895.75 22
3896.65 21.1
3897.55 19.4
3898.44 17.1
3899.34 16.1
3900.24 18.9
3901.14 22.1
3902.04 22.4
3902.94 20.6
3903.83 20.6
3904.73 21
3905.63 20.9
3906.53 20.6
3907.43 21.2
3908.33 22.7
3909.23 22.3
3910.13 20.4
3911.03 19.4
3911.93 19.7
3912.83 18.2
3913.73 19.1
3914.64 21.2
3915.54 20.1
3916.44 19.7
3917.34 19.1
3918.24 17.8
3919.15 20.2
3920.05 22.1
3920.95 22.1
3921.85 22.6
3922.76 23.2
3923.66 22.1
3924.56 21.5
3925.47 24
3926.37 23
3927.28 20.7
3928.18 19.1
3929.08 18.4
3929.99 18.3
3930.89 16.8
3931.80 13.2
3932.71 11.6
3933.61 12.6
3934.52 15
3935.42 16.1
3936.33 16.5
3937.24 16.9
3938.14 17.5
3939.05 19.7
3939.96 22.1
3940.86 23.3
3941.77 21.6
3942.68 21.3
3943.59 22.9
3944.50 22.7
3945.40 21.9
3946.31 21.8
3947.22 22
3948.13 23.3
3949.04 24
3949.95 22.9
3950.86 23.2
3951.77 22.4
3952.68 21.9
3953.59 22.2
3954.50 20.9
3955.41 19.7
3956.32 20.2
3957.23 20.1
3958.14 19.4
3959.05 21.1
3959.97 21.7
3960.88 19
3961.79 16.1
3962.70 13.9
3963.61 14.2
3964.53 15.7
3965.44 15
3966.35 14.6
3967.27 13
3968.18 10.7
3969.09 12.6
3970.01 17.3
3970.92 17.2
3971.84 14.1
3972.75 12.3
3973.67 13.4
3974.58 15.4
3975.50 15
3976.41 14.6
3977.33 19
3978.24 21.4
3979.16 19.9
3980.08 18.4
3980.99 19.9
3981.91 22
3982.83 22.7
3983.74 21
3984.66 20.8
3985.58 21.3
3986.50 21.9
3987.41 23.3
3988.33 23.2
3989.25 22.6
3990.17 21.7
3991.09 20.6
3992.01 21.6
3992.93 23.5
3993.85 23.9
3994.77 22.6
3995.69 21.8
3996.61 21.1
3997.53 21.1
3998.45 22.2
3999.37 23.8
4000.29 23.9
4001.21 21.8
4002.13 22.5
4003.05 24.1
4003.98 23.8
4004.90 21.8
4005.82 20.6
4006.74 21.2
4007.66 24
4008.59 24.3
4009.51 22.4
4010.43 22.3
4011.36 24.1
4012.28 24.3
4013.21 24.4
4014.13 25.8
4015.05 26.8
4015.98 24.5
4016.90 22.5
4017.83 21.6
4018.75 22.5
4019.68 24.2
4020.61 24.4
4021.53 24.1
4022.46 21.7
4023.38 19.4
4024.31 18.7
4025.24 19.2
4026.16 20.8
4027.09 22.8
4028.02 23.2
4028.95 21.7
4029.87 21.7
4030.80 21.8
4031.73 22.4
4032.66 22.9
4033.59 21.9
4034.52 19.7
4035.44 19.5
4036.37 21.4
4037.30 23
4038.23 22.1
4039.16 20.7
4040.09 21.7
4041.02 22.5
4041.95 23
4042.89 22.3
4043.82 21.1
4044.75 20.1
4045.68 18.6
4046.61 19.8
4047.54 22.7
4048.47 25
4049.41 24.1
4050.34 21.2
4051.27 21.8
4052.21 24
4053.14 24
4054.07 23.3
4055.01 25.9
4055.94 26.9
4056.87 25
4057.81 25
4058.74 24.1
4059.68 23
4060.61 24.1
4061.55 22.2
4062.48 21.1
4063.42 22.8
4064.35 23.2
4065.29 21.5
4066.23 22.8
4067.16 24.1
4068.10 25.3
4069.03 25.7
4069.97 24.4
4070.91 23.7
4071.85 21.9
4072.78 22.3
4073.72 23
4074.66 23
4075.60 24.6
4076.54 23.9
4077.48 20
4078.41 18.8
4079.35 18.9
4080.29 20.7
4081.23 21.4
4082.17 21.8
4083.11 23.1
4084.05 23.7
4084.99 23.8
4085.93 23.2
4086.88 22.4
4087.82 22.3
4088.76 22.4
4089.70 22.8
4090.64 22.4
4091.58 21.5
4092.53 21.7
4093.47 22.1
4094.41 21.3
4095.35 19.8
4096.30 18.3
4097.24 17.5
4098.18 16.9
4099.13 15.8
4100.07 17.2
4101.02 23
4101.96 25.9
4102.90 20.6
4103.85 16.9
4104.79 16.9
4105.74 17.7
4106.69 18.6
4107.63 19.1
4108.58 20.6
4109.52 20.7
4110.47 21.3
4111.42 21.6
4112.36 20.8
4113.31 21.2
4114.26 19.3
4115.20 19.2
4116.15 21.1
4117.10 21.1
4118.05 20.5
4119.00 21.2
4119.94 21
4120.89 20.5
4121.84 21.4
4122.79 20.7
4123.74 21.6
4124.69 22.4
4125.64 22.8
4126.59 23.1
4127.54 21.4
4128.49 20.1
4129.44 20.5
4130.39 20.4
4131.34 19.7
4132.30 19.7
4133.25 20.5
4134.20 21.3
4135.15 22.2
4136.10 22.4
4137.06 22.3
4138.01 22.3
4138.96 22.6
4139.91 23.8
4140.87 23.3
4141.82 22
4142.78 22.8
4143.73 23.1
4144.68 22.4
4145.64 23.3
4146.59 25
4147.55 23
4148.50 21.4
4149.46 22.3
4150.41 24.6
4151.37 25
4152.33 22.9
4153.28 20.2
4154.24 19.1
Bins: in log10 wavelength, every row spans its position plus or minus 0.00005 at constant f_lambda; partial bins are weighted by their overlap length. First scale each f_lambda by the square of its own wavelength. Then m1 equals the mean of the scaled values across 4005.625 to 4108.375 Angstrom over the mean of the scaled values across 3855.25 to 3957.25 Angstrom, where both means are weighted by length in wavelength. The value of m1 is 1.17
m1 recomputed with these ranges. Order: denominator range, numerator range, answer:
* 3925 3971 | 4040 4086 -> 1.28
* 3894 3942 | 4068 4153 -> 1.20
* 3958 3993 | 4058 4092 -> 1.31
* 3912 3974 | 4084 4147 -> 1.21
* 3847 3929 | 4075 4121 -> 1.11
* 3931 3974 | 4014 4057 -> 1.27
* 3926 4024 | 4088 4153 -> 1.12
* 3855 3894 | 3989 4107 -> 1.17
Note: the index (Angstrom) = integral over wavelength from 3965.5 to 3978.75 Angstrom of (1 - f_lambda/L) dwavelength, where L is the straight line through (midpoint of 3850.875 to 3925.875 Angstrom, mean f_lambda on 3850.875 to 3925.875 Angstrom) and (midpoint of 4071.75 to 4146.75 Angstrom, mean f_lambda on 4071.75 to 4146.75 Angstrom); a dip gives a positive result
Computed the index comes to 3.73 Angstrom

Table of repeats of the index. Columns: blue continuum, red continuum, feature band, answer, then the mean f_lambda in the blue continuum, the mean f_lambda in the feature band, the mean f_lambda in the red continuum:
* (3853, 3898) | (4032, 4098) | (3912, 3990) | 7.82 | 20.7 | 19.2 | 22.3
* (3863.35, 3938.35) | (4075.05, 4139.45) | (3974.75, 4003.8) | -1.24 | 20.1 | 21.4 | 21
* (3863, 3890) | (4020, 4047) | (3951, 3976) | 5.10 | 21.4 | 17.1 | 21.5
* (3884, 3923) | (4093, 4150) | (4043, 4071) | -3.56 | 19.6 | 23.2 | 21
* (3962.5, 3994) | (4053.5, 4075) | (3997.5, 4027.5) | -3.60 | 18.2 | 22.8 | 23.7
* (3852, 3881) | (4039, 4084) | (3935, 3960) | 1.53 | 22.2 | 21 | 22.7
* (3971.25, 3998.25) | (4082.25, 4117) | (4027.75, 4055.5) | -2.42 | 20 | 22.1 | 20.6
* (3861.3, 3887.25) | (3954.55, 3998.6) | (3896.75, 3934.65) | 1.57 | 21.8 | 19.7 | 18.8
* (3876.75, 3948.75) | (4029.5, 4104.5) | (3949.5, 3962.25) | -0.27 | 19.7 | 20.8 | 22.1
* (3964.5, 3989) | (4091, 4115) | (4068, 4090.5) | -3.62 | 17.7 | 22.6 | 19.9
